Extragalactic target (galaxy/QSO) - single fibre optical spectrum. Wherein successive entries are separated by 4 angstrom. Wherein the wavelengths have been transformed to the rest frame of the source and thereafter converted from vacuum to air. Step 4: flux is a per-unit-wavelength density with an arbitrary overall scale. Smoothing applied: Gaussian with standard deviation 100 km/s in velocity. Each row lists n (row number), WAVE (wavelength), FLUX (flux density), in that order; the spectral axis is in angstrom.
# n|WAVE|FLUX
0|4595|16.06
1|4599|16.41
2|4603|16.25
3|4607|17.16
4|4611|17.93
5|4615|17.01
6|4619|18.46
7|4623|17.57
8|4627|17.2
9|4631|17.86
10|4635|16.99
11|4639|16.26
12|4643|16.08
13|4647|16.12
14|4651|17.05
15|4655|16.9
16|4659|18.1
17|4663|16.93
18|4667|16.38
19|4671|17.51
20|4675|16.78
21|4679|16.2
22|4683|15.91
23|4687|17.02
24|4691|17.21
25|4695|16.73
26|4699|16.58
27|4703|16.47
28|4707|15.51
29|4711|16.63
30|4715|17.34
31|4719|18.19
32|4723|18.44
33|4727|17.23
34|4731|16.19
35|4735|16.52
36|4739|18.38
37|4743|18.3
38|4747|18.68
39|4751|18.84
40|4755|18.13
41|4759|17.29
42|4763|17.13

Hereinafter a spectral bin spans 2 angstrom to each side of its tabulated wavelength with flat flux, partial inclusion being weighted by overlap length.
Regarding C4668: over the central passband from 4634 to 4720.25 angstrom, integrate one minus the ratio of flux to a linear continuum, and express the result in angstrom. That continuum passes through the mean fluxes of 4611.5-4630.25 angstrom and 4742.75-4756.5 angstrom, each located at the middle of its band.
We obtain 6.0 angstrom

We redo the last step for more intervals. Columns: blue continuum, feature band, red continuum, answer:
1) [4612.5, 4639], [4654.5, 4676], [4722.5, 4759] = 0.5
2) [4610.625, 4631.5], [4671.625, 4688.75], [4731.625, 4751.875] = 1.2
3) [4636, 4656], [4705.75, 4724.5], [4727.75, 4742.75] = -0.2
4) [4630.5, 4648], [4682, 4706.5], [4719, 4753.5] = 1.0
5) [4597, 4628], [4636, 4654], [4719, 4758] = 1.0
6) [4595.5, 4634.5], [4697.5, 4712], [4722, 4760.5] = 1.1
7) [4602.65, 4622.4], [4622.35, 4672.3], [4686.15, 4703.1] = 0.6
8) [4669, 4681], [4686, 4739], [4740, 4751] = 2.3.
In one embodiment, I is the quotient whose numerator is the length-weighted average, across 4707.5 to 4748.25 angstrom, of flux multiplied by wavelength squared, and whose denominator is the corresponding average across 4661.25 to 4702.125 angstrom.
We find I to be 1.1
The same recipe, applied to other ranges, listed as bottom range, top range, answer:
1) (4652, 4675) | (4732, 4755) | 1.09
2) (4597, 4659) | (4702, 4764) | 1.07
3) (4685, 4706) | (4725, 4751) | 1.07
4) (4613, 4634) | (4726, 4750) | 1.05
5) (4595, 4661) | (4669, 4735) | 1.02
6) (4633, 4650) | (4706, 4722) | 1.08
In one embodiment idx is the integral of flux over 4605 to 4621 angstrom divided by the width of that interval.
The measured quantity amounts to 17.6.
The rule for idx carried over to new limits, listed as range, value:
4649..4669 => 17.1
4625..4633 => 17.5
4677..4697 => 16.6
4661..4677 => 16.9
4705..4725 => 17.2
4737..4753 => 18.5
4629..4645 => 16.8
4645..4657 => 16.7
